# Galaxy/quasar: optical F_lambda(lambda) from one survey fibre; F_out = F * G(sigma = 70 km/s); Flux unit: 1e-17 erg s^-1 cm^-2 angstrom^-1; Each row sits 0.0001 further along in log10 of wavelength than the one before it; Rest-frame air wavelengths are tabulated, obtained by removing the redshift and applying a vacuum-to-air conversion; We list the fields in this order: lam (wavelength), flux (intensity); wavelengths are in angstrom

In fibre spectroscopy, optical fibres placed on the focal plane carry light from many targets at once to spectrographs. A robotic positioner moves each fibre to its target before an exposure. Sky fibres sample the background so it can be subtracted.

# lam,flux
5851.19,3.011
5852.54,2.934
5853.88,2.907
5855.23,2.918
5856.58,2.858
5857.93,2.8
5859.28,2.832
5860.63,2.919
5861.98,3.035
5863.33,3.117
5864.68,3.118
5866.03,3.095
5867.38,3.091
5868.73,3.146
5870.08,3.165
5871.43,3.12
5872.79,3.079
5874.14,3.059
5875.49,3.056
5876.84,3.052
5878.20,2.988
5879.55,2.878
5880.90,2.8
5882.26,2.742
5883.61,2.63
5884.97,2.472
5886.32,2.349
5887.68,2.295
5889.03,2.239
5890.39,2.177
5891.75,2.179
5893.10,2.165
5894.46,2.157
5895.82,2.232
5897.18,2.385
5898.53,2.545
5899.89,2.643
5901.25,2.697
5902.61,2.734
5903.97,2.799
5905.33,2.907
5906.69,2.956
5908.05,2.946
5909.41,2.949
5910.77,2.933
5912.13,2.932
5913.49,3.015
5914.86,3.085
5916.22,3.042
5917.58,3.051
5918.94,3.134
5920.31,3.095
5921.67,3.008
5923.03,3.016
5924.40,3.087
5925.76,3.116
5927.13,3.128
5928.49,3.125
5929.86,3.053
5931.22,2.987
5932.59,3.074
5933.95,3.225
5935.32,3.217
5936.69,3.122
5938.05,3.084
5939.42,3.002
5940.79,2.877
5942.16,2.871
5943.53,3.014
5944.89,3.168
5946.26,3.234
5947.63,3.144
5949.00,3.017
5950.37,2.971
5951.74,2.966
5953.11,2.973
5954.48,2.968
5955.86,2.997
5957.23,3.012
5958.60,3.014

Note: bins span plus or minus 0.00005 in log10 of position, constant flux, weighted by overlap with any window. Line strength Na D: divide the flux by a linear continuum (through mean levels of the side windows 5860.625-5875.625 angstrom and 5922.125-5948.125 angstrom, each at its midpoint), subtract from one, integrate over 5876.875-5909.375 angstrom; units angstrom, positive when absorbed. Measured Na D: 5.4 angstrom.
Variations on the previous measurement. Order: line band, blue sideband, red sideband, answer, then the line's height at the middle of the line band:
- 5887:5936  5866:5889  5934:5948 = 2.7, 2.98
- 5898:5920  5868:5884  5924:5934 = 1.1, 3.05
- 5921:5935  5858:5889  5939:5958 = -0.5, 2.98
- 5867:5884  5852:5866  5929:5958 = -0.1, 2.97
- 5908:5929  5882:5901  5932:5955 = -2.4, 2.73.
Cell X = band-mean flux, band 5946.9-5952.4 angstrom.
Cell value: 3.03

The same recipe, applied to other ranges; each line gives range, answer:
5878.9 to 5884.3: 2.76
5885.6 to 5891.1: 2.27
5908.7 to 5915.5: 2.98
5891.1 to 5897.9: 2.23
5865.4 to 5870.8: 3.13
